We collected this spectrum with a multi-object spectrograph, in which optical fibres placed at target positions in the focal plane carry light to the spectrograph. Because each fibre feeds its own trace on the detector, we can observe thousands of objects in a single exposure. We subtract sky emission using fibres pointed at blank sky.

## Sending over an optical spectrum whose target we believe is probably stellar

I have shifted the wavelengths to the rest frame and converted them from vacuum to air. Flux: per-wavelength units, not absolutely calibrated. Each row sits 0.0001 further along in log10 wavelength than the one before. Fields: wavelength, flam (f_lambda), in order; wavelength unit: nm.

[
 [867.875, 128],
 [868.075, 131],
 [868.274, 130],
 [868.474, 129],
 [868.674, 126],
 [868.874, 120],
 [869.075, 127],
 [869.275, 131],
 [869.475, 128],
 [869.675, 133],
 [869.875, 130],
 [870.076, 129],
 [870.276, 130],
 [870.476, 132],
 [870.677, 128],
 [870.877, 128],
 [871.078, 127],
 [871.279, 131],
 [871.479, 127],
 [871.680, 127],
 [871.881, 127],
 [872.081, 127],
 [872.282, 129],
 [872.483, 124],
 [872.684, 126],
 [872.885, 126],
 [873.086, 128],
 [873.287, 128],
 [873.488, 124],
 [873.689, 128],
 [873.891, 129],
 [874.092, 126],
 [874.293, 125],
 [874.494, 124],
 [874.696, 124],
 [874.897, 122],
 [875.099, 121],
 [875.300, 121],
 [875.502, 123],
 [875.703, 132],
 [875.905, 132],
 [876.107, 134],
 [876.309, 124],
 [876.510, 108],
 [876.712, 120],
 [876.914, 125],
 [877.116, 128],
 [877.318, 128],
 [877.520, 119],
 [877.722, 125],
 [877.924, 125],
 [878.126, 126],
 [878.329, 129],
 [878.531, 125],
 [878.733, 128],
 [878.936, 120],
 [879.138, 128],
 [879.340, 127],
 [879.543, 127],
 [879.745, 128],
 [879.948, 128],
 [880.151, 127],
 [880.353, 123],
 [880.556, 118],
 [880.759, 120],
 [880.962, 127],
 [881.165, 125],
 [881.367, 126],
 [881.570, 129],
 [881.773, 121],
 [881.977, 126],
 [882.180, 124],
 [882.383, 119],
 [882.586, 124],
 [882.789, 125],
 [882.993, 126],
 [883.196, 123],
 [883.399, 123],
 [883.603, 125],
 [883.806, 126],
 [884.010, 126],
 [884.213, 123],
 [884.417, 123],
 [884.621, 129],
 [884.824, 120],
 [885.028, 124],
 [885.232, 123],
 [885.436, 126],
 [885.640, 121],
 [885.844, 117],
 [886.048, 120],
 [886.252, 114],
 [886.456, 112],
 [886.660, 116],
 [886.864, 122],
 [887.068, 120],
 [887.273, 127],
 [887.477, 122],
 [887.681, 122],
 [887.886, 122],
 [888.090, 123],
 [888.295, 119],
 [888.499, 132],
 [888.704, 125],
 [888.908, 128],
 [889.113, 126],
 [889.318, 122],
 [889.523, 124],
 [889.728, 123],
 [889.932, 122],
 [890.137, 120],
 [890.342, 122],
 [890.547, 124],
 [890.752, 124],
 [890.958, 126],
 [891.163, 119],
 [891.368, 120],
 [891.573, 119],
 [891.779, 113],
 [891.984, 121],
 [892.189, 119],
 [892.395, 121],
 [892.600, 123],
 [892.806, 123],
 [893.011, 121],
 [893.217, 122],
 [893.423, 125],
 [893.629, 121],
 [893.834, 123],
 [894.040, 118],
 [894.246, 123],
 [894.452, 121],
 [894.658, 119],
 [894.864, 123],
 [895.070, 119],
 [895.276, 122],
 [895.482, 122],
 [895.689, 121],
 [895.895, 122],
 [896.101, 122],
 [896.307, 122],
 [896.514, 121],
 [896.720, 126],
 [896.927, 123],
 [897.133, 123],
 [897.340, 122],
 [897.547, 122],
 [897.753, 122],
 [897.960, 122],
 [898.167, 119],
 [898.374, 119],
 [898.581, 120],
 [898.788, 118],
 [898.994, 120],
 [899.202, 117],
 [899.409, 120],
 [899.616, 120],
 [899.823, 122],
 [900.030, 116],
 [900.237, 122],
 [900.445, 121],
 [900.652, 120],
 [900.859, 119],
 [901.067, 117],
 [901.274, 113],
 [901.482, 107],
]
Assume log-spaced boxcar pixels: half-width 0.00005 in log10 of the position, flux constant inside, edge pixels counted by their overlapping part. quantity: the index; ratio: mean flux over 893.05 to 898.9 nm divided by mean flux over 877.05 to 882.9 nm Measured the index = 1.0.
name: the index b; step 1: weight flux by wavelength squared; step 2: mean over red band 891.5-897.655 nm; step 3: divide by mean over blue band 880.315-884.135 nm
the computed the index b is 1.0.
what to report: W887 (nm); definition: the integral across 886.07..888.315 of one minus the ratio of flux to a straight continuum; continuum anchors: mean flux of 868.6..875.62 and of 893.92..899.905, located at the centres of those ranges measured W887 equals 0.060 nm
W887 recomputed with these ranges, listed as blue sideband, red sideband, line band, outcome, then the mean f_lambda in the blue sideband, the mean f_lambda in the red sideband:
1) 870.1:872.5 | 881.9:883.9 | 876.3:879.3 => 0.048 nm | 128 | 124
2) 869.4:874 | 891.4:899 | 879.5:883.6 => 0.025 nm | 128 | 121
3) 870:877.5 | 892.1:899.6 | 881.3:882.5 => 0.002 nm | 126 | 121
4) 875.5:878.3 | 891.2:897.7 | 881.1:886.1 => -0.005 nm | 125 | 121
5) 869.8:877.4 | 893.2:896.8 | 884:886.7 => 0.063 nm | 126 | 122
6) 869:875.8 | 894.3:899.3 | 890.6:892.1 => 0.025 nm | 127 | 121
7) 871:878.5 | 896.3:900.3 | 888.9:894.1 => 0.015 nm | 126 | 121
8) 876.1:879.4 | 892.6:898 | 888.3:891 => -0.033 nm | 124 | 122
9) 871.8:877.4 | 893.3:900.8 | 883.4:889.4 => 0.026 nm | 125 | 121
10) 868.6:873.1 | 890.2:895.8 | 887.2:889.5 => -0.032 nm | 128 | 121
